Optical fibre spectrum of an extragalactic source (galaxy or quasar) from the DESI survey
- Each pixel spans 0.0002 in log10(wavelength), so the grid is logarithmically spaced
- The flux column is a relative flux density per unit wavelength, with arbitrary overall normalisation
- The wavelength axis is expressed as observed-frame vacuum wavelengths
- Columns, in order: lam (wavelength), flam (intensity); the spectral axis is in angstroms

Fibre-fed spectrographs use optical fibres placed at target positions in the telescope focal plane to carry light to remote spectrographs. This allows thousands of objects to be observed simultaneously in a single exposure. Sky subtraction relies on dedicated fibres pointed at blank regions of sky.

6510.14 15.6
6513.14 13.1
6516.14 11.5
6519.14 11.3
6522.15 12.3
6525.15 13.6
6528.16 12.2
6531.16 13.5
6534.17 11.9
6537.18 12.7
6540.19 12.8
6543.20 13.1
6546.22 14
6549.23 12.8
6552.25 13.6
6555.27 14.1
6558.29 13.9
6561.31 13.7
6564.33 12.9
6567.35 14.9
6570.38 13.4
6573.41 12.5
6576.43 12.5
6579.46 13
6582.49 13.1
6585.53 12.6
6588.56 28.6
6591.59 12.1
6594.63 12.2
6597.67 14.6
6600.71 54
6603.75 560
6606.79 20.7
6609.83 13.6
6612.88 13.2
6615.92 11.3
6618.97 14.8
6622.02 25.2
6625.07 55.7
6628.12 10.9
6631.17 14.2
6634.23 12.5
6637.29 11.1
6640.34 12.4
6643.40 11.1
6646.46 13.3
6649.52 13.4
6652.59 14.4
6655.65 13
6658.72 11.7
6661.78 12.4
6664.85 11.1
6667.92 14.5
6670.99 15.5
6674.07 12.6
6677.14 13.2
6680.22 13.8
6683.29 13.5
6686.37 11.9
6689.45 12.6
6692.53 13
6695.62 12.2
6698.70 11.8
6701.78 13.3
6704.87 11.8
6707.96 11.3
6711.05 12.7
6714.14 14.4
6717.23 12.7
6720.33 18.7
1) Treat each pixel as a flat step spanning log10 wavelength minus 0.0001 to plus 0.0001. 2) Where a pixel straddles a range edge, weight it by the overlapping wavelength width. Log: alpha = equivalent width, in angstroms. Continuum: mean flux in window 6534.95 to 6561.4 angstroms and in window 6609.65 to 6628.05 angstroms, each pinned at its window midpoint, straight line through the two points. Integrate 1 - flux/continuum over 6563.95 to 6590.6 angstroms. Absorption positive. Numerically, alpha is 3.37 angstroms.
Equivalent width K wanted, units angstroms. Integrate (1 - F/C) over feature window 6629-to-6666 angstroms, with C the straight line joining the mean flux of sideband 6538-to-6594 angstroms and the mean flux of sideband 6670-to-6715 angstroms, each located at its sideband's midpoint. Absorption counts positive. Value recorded 2.1 angstroms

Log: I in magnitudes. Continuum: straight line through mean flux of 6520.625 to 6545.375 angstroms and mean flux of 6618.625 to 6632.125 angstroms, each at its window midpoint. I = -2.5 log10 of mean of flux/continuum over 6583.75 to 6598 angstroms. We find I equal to 0.27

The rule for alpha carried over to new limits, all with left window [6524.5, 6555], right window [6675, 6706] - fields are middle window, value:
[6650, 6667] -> 0.2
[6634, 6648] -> 0.9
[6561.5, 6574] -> -0.5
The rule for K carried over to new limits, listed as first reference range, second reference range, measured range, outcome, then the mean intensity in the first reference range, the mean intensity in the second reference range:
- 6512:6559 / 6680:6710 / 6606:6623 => -4.47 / 12.9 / 12.5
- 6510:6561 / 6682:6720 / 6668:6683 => -1.17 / 13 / 12.8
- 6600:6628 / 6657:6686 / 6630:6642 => 9.32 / 82.5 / 13.1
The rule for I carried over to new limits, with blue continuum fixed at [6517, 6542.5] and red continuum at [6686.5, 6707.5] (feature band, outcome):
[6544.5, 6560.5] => -0.10 mag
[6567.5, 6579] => -0.05 mag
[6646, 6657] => -0.10 mag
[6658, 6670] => -0.02 mag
